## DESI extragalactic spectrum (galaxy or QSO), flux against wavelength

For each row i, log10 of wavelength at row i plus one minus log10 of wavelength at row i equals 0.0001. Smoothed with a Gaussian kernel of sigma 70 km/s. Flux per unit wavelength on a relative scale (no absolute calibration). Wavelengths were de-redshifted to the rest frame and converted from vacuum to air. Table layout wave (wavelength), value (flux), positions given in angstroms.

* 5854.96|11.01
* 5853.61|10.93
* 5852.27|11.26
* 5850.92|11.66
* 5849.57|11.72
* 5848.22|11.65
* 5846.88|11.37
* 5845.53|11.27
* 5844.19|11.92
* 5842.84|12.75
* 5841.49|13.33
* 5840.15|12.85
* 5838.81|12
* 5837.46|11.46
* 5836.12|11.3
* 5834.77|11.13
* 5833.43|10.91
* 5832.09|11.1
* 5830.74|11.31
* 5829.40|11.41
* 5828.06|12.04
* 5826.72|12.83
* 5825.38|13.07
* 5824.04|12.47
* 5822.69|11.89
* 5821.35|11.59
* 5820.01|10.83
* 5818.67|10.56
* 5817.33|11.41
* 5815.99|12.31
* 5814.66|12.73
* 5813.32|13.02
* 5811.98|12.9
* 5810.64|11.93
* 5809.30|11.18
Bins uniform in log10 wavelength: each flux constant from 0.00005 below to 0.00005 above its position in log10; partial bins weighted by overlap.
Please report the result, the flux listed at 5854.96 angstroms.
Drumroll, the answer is 11.01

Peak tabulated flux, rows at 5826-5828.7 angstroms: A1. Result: 12.83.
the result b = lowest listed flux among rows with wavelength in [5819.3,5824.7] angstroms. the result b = 10.83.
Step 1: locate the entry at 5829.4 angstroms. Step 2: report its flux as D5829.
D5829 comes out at 11.41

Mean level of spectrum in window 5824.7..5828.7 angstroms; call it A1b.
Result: 12.7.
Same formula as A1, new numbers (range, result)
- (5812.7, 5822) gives 13.02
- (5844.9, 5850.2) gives 11.72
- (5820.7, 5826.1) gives 13.07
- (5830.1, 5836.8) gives 11.31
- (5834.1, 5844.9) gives 13.33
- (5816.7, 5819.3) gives 11.41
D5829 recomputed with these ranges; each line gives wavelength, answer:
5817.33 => 11.41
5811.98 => 12.9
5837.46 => 11.46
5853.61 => 10.93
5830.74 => 11.31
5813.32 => 13.02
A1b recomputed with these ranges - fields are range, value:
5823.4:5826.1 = 12.8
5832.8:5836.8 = 11.1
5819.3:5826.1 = 12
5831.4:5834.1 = 11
